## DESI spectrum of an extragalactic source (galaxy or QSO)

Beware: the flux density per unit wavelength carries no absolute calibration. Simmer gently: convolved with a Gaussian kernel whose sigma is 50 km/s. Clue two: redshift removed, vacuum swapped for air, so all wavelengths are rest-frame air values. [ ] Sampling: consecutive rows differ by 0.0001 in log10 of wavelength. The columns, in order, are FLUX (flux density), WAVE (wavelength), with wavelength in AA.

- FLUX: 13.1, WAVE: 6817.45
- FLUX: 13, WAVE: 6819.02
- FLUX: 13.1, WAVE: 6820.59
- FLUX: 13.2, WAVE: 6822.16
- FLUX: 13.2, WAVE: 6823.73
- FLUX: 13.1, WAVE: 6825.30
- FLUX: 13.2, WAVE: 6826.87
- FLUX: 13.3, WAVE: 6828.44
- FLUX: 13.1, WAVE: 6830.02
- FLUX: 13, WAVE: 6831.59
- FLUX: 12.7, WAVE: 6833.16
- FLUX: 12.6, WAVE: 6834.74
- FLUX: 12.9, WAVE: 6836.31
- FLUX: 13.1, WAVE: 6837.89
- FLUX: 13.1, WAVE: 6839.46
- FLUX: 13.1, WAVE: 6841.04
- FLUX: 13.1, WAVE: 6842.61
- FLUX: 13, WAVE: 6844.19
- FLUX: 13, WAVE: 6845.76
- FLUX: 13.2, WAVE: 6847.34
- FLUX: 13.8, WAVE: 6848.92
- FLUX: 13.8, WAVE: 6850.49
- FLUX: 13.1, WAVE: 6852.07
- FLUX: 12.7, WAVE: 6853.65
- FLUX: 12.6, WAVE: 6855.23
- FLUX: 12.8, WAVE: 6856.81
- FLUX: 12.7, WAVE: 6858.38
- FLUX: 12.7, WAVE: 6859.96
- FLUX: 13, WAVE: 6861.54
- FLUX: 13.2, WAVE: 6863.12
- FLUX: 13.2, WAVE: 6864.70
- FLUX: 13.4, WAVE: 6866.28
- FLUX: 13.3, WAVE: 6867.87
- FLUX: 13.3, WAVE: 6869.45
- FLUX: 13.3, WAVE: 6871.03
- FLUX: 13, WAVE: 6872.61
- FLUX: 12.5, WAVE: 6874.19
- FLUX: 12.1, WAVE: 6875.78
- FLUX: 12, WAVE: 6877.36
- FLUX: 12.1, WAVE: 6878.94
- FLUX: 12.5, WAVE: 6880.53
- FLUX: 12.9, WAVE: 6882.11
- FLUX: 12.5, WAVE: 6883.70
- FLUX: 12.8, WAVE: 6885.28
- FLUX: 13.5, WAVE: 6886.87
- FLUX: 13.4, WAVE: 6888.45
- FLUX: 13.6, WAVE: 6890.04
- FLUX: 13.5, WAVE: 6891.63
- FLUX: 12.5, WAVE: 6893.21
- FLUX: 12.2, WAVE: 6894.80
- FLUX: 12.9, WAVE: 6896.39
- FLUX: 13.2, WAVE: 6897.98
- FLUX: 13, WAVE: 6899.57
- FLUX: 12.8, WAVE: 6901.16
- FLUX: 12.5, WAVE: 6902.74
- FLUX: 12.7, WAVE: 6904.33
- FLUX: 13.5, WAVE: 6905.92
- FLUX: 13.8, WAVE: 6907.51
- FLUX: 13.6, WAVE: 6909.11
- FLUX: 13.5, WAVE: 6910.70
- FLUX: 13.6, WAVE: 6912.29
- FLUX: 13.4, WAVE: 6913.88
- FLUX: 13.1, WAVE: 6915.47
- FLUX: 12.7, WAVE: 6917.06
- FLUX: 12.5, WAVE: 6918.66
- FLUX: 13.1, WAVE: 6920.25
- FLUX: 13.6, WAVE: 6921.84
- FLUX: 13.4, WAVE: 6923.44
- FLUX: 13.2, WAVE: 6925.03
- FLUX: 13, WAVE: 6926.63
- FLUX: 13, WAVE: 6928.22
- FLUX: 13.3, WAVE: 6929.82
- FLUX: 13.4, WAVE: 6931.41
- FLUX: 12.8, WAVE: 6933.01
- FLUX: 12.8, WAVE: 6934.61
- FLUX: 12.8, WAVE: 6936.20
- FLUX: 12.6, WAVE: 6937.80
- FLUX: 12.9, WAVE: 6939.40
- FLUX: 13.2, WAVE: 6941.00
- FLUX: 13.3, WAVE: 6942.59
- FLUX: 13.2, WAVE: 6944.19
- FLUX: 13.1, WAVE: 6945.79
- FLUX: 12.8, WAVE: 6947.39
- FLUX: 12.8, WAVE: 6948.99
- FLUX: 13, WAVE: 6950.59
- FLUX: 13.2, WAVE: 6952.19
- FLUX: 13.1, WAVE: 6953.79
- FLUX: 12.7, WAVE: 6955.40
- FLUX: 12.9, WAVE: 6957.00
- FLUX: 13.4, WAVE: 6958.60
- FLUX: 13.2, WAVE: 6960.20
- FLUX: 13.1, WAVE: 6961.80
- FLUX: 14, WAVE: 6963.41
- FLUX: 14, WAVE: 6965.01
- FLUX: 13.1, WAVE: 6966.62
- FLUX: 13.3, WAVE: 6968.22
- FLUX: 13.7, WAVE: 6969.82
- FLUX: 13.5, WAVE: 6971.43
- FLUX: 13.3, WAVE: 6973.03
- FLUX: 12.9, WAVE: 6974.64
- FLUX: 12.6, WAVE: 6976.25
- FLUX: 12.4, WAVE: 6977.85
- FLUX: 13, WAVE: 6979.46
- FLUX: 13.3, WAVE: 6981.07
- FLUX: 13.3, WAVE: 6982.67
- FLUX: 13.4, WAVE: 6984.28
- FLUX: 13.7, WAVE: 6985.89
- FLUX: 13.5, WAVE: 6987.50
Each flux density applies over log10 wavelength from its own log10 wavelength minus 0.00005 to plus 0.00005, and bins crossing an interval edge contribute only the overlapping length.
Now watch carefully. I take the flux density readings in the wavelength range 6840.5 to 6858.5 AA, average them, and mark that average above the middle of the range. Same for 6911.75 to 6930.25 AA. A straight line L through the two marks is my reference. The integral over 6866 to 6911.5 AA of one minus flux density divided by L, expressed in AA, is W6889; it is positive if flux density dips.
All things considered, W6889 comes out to 0.58 AA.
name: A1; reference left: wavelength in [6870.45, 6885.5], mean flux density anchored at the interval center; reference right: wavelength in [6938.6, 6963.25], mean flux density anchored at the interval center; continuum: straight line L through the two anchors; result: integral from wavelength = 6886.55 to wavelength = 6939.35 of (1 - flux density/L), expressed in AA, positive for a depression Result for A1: -1.21 AA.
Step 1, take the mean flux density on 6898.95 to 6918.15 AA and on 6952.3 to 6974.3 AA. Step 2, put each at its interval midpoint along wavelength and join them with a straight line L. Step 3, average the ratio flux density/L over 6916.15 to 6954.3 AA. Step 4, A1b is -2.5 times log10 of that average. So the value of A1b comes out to 0.02 mag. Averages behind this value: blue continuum 13.2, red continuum 13.3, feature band 13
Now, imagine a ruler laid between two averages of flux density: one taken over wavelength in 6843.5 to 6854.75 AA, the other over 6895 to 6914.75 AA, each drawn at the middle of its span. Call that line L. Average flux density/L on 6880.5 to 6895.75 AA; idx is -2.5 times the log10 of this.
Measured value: 0.019 mag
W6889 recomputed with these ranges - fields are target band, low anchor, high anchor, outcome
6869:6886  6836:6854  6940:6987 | 0.7 AA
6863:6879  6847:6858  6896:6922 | 0.3 AA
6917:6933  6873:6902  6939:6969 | -0.1 AA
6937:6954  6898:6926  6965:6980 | 0.2 AA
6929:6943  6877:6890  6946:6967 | 0.1 AA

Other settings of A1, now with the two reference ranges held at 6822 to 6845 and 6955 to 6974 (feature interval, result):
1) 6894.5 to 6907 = 0.3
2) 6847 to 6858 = 0.0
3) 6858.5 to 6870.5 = 0.0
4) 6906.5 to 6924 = -0.1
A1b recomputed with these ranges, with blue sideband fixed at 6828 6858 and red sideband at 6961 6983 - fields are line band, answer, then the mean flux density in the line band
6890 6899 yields 0.017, 12.9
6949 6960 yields 0.015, 13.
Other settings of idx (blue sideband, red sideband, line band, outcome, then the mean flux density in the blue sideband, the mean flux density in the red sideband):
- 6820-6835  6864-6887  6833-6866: -0.01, 13.1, 12.8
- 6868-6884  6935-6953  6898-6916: -0.04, 12.7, 13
